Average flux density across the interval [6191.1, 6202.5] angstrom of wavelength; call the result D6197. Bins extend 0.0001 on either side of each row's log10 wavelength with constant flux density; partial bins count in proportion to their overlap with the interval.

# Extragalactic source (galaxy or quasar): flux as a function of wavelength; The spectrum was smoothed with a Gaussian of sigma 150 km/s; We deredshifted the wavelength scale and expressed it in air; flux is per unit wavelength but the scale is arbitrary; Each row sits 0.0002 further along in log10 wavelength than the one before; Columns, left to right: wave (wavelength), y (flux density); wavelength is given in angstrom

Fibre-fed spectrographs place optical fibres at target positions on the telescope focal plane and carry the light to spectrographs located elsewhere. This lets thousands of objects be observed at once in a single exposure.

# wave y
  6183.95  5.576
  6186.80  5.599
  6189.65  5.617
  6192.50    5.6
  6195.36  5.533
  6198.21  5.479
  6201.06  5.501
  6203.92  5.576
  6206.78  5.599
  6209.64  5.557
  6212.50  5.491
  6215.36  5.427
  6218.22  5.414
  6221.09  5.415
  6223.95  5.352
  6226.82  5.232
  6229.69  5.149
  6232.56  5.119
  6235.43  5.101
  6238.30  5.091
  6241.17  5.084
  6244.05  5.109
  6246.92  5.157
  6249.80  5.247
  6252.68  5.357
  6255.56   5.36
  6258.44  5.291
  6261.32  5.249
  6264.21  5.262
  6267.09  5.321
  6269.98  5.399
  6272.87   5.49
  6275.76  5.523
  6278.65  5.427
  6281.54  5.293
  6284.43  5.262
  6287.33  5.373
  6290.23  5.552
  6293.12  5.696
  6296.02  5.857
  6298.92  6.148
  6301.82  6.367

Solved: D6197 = 5.53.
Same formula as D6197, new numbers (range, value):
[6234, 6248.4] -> 5.11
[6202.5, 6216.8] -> 5.53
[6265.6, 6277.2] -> 5.43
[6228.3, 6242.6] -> 5.11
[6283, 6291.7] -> 5.4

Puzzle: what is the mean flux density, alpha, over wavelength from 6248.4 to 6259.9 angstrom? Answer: 5.32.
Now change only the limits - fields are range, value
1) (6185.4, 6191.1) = 5.61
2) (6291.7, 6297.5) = 5.78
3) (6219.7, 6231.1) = 5.29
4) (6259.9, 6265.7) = 5.26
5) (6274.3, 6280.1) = 5.48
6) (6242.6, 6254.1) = 5.22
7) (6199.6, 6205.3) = 5.54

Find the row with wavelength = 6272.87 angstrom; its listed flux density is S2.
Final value 5.49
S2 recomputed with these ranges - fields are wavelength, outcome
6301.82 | 6.367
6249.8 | 5.247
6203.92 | 5.576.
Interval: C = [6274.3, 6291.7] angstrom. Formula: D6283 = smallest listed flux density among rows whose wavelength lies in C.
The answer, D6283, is 5.262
